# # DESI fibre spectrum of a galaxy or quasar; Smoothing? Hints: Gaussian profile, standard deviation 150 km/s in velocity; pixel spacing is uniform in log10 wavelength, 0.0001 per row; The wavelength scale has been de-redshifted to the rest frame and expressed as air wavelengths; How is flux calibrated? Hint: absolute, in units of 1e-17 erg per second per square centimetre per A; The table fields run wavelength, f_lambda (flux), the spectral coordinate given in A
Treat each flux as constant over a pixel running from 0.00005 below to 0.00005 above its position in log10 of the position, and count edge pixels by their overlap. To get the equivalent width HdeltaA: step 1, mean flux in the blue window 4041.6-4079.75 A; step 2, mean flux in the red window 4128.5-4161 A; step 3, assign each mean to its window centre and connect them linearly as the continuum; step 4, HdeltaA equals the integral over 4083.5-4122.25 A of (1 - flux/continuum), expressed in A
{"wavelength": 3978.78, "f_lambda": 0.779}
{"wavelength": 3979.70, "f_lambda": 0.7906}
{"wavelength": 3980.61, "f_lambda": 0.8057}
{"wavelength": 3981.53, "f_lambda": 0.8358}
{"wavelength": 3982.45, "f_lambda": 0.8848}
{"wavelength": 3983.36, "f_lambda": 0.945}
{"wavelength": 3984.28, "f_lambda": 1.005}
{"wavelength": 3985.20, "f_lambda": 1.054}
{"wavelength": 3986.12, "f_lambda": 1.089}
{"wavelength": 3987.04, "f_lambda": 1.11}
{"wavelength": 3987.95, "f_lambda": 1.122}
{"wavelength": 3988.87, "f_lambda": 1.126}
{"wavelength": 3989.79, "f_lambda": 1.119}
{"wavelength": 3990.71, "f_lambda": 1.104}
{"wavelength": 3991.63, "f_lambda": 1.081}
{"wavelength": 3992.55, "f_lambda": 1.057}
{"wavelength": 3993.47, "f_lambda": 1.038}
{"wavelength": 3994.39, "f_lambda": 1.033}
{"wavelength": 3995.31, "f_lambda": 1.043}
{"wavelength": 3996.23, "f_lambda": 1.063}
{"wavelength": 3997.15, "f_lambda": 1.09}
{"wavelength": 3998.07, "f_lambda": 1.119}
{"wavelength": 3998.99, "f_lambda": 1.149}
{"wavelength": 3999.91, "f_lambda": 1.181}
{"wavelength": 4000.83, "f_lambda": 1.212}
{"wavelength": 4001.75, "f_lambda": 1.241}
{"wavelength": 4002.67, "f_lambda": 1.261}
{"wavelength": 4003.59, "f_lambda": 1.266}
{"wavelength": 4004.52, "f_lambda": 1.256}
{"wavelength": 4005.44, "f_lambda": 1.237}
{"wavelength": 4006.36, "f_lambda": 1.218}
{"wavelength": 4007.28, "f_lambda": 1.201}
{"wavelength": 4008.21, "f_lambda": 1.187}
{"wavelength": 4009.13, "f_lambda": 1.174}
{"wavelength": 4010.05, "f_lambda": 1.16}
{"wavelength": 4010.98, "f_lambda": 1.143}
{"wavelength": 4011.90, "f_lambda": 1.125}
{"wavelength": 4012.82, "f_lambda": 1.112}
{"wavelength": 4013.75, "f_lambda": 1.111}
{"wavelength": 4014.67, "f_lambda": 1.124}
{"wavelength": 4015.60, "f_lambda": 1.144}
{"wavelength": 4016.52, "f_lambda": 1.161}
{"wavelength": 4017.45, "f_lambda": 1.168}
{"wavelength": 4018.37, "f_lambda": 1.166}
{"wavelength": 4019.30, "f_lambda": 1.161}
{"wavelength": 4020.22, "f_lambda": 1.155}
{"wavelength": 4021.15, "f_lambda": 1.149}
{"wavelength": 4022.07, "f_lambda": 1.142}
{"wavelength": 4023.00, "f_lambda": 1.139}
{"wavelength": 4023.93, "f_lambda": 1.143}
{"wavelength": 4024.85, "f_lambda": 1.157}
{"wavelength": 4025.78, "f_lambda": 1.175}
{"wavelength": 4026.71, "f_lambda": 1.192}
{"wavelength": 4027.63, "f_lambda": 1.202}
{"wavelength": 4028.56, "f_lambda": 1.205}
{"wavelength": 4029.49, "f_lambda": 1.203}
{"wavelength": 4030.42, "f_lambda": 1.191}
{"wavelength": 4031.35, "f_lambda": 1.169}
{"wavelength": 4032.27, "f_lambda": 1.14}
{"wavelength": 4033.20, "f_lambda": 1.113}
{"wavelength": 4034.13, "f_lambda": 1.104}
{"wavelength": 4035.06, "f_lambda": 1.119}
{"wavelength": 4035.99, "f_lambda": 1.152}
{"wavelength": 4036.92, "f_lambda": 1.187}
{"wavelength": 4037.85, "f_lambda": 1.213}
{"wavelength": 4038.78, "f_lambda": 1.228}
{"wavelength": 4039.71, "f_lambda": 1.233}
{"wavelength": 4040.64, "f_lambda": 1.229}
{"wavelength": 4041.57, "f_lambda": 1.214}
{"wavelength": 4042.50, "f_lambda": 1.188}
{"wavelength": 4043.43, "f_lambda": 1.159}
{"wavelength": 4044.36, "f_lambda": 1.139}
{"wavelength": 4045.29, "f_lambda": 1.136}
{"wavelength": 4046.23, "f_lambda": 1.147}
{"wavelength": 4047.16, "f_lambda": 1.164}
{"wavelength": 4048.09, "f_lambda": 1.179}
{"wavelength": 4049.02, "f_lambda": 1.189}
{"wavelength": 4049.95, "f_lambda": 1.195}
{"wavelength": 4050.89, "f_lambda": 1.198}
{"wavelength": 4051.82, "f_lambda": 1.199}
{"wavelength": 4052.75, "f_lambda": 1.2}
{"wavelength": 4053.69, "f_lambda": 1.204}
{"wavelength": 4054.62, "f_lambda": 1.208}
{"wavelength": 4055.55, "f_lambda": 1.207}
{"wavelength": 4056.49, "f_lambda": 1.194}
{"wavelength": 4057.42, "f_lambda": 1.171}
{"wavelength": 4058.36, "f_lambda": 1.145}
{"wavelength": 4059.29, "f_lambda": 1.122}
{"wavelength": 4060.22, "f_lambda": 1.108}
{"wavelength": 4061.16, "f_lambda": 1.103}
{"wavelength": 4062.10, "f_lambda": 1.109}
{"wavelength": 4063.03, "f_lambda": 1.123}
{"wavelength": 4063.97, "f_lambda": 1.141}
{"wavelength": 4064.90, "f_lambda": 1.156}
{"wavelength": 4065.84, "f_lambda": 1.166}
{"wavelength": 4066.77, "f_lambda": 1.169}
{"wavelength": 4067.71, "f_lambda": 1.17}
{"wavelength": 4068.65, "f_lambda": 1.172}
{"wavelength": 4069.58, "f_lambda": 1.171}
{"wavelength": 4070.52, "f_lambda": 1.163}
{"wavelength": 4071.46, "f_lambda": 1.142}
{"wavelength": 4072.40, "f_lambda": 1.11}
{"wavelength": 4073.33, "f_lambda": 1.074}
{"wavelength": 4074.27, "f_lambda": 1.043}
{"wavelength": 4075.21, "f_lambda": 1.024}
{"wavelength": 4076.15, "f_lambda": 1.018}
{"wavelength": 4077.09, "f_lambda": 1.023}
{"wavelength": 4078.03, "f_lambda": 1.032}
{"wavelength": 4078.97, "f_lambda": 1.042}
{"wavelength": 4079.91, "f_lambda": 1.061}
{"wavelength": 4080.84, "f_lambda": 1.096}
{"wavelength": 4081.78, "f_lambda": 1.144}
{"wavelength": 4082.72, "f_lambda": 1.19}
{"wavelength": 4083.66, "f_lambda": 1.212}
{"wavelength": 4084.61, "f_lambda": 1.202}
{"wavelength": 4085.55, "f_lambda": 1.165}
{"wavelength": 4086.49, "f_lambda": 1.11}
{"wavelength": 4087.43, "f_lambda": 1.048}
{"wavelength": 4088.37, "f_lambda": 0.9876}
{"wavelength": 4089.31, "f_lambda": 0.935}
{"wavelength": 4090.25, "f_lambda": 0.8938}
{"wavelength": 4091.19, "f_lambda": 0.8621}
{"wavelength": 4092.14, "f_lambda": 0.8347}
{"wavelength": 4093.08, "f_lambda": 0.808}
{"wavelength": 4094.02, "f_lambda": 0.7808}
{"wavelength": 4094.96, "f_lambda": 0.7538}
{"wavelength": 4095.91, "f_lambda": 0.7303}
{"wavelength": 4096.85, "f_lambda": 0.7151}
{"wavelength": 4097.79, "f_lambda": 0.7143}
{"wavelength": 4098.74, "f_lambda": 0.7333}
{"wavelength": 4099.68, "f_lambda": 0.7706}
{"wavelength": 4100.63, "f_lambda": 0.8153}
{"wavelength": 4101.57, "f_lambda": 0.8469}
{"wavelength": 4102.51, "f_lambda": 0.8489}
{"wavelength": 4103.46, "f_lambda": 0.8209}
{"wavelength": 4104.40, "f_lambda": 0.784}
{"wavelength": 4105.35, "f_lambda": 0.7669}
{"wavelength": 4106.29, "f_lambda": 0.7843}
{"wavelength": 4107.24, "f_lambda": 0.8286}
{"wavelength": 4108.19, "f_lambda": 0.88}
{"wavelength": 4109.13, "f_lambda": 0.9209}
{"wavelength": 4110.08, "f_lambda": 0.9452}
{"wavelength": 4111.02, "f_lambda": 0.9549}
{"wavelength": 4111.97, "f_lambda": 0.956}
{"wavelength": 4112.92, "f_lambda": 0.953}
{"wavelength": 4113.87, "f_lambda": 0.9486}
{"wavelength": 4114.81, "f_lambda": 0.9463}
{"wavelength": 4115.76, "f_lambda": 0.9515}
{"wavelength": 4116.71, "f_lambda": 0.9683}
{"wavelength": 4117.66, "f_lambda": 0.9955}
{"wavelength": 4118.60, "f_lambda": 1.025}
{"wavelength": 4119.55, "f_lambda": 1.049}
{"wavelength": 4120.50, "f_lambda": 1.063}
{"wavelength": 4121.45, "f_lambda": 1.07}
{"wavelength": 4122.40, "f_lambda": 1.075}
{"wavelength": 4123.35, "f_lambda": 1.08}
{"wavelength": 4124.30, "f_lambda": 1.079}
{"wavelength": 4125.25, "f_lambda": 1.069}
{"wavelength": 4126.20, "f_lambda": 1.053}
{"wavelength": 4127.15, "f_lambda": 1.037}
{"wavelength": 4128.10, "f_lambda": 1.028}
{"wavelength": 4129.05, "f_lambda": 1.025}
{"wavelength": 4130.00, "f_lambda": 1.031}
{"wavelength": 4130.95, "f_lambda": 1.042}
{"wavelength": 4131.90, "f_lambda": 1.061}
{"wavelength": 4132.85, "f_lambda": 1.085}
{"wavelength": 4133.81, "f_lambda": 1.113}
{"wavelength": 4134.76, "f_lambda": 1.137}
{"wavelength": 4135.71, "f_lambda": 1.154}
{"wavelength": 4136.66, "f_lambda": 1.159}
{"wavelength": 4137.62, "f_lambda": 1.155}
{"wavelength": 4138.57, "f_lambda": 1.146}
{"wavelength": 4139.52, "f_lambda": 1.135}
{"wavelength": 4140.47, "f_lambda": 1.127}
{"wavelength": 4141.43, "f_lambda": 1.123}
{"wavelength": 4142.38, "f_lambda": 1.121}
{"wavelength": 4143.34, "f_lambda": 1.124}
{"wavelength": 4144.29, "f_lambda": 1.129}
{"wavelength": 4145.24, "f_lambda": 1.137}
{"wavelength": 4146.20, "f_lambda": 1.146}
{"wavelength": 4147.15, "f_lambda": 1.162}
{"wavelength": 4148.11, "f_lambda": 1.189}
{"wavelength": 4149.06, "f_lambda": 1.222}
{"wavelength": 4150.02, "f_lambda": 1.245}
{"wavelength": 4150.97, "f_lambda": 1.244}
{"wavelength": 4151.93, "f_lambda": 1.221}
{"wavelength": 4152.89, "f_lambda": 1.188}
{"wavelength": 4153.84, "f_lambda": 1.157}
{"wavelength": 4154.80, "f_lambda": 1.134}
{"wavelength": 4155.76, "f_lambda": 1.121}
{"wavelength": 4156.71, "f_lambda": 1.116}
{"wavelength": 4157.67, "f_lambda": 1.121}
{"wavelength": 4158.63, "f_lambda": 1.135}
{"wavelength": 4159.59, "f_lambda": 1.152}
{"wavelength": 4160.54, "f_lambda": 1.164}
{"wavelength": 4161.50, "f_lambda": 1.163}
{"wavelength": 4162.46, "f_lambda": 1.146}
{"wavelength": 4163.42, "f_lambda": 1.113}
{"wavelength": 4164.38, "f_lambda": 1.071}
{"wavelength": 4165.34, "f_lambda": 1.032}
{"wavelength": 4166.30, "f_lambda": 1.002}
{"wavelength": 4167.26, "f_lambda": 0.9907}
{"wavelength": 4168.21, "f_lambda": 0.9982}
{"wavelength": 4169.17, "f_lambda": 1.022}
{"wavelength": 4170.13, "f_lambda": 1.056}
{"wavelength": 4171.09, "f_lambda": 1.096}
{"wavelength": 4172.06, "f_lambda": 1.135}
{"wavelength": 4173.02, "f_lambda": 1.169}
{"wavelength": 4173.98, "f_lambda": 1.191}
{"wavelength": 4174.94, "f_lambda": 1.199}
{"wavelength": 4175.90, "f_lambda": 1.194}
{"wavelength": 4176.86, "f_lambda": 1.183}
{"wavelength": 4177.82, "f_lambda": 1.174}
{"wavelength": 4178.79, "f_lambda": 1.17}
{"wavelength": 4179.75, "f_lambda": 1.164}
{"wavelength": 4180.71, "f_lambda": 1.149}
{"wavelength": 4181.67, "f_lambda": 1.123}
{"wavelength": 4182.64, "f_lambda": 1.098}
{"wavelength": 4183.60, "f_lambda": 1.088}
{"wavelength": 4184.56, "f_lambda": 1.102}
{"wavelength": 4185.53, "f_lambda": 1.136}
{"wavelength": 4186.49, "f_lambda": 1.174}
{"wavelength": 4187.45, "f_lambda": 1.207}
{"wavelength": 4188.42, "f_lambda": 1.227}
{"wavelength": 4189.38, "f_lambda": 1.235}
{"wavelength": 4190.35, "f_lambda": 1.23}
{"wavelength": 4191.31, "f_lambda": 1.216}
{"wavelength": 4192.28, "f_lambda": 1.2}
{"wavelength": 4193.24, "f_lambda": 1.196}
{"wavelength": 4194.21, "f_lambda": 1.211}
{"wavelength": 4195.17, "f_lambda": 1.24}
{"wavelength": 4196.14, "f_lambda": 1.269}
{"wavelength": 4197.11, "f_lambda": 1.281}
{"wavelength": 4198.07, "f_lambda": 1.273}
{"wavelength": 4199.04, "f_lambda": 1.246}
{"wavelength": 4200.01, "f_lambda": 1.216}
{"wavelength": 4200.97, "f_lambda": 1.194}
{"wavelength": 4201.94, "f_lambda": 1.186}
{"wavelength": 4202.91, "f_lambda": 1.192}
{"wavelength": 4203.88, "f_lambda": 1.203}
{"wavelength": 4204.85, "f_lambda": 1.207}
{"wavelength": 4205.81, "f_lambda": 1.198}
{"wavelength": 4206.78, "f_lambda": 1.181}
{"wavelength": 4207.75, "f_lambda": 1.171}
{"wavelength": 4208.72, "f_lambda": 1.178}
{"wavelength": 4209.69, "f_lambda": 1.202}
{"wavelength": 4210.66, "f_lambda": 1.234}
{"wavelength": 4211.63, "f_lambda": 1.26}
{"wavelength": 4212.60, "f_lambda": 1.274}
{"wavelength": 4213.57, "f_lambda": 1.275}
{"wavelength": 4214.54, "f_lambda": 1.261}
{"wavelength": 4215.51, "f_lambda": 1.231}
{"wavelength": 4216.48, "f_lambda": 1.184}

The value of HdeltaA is 7.8 A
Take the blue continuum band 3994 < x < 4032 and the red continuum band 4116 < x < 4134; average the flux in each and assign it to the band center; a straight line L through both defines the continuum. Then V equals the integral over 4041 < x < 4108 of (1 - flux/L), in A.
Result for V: 3.7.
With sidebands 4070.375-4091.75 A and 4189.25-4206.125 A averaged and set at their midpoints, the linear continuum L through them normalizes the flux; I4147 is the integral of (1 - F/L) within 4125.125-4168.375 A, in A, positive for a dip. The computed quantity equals 1.29 A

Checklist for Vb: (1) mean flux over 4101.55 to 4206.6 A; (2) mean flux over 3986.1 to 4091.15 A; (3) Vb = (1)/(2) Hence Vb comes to 1.0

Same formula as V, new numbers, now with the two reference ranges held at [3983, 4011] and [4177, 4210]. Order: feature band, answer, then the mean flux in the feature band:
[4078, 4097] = 2.9 A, 0.984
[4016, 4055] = -1.0 A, 1.17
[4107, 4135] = 3.8 A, 1.01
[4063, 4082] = 0.8 A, 1.11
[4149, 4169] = 0.9 A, 1.13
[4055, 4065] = 0.1 A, 1.14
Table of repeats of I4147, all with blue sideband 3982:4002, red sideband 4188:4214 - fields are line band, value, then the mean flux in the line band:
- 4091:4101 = 3.3 A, 0.771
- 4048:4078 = -0.3 A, 1.14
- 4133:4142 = 0.3 A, 1.14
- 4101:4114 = 3.2 A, 0.872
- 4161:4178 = 1.3 A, 1.11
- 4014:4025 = -0.5 A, 1.15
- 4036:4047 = -0.7 A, 1.19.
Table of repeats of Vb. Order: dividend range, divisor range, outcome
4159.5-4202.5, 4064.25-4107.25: 1.18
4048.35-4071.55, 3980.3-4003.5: 1.08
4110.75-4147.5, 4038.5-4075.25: 0.92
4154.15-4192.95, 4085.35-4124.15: 1.25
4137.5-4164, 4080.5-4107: 1.28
